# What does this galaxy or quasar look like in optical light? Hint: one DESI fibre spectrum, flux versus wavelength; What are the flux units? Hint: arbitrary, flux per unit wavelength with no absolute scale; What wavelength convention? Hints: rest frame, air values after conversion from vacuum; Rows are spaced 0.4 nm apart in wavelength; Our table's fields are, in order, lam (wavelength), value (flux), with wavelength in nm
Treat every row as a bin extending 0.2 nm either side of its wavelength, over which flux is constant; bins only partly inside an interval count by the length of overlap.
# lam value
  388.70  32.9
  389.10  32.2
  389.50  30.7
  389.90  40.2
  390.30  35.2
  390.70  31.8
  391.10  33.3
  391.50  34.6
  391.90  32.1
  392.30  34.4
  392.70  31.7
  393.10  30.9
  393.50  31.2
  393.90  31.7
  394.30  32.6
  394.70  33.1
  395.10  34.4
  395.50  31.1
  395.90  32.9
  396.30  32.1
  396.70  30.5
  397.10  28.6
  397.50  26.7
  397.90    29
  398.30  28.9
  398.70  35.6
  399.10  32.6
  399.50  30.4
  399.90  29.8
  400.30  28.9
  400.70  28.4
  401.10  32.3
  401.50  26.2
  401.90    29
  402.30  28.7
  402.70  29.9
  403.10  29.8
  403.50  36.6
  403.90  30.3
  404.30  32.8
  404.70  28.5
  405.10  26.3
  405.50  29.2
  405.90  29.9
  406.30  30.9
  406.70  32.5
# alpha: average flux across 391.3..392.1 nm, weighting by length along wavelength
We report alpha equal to 33.4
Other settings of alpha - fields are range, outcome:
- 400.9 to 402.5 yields 29.1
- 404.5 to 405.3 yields 27.4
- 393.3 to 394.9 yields 32.1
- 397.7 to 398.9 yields 31.2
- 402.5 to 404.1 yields 31.6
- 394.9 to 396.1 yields 32.8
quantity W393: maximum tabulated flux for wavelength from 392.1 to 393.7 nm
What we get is 34.4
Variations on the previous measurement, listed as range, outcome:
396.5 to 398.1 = 30.5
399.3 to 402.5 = 32.3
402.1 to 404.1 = 36.6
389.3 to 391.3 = 40.2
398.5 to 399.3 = 35.6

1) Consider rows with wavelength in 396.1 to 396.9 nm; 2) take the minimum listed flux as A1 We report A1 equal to 30.5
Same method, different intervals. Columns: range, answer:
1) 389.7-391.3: 31.8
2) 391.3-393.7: 30.9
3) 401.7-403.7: 28.7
